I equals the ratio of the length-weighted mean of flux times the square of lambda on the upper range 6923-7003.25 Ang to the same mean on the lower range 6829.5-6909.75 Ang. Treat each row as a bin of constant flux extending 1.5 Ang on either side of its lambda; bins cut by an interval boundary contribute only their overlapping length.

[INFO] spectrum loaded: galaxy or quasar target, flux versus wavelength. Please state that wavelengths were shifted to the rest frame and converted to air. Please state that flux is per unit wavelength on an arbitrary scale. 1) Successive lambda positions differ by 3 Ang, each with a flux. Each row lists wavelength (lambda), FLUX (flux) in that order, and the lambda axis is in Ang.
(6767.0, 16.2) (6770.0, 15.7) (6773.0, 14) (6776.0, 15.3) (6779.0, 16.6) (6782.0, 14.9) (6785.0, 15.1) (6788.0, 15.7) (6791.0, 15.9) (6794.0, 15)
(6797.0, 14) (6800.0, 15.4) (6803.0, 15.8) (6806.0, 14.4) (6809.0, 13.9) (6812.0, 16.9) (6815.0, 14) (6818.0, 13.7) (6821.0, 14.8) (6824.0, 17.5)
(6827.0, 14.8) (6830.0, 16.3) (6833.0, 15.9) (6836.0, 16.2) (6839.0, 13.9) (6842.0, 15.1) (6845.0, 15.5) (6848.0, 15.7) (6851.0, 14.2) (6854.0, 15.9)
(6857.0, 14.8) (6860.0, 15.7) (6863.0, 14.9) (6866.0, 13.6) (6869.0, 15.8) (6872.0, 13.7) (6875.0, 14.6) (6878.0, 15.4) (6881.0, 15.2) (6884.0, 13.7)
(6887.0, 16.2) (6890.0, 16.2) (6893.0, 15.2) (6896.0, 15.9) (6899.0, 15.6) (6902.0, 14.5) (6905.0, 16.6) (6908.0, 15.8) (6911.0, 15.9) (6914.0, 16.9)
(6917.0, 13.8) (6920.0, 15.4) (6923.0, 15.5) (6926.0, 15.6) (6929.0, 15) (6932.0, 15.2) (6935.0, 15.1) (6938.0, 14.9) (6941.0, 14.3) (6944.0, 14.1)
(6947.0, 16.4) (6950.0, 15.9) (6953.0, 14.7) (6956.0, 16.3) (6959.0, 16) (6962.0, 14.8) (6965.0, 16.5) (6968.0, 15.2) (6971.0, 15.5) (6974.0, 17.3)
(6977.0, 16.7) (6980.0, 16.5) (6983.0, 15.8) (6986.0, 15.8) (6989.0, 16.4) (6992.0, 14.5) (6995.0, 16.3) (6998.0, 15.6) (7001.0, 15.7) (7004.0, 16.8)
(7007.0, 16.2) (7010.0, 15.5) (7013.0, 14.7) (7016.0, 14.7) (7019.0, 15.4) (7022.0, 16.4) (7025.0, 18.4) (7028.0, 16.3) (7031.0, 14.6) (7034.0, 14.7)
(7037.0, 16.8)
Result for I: 1.1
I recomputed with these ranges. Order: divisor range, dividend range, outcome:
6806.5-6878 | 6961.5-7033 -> 1.10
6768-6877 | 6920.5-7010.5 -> 1.08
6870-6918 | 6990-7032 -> 1.07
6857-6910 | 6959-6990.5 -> 1.08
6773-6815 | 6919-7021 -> 1.08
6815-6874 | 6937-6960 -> 1.04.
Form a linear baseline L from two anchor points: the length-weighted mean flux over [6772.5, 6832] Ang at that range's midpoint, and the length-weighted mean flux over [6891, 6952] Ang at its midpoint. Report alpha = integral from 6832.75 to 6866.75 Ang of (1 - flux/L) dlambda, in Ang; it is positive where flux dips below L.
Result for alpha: 0.4 Ang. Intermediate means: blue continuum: 15.2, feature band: 15.1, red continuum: 15.4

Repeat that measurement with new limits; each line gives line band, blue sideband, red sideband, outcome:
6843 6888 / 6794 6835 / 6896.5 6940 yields 0.9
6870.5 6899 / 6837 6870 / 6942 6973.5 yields 0.1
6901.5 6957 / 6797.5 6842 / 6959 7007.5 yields 1.2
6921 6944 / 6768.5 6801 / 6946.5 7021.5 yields 0.9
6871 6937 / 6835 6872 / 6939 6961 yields -0.5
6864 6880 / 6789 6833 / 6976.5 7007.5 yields 0.9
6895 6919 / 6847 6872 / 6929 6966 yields -0.7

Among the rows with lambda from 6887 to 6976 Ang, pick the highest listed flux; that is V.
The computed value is 17.3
